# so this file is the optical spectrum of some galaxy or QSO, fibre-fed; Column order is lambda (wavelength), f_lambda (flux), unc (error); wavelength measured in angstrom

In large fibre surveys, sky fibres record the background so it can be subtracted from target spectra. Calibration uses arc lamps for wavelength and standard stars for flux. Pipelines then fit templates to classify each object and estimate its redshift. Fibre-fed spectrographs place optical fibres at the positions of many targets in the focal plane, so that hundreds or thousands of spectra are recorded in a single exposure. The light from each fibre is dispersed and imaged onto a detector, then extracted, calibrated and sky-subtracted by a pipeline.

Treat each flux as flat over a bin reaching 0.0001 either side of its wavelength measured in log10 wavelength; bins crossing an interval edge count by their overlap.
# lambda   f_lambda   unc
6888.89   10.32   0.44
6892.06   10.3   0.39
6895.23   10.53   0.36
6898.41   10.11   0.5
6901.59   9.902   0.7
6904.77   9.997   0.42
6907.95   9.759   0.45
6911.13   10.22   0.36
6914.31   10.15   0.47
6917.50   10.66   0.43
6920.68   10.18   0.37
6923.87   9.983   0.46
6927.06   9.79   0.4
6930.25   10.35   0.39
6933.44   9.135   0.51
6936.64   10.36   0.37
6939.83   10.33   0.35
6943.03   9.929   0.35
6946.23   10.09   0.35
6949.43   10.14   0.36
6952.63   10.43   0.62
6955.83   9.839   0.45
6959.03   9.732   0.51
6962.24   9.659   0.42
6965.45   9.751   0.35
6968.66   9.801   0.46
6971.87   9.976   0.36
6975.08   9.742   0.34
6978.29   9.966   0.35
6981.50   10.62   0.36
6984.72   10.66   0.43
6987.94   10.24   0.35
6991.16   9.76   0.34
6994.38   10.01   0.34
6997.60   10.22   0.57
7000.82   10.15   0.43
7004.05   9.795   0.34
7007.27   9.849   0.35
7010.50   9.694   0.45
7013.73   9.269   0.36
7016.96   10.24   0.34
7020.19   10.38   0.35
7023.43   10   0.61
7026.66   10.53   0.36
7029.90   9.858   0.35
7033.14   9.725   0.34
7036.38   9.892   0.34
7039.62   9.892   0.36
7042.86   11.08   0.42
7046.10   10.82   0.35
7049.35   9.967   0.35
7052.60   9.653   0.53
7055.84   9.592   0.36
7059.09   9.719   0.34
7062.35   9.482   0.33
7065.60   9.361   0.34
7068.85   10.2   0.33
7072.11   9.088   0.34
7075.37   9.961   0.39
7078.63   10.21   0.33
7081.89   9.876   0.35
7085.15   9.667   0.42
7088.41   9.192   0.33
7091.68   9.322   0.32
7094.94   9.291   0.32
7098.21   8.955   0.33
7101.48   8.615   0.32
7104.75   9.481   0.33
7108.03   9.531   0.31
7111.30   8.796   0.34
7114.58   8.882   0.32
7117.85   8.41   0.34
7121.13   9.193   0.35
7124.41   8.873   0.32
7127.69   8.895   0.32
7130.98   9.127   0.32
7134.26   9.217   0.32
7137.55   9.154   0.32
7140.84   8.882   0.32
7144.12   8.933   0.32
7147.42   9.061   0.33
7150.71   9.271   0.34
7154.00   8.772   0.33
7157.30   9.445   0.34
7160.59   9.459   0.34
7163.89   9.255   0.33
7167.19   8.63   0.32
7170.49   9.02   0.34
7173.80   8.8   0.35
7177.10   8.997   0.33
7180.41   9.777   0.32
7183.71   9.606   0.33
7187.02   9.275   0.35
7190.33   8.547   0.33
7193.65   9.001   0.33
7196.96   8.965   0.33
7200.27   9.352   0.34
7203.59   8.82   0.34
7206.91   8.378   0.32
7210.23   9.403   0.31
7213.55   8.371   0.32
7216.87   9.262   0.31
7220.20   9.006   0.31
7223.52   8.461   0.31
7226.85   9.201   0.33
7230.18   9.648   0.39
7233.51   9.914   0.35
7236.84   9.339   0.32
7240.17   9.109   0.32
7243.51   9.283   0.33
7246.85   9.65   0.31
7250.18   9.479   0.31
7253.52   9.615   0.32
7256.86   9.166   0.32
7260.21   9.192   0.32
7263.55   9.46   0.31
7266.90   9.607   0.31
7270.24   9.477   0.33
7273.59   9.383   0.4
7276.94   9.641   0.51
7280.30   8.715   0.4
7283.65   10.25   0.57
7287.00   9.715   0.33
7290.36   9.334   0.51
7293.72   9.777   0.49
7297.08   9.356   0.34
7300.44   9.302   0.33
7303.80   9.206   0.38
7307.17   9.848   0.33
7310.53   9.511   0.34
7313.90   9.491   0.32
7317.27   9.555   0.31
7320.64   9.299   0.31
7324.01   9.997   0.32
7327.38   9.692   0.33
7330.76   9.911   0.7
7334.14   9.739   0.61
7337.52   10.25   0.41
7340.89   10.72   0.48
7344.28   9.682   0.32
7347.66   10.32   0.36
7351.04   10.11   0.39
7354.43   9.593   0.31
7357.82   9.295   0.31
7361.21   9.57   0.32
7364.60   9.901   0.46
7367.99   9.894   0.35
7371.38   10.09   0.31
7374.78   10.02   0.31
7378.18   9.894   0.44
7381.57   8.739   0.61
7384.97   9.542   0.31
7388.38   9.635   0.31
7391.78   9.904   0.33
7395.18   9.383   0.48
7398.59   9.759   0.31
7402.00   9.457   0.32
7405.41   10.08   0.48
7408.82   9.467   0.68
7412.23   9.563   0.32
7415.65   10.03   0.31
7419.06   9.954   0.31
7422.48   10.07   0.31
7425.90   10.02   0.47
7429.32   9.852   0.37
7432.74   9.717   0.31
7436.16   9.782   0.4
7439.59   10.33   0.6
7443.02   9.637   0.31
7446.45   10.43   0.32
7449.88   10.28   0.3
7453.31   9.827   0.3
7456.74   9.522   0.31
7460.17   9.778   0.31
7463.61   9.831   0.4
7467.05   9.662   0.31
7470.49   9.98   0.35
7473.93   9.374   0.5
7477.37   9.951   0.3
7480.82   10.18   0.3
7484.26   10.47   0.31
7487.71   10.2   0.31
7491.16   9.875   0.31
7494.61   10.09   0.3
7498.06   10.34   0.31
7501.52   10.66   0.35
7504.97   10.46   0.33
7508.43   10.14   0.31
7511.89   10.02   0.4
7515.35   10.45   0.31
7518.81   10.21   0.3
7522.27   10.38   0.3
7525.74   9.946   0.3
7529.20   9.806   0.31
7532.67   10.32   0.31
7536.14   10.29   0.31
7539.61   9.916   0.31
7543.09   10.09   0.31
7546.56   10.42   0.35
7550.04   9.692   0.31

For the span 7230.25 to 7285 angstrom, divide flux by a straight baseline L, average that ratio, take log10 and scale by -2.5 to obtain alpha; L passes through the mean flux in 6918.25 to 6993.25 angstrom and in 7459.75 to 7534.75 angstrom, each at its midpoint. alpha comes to 0.068 mag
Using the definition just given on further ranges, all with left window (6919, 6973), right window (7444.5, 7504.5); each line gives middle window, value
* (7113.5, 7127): 0.132 mag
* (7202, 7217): 0.138 mag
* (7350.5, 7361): 0.047 mag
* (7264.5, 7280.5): 0.065 mag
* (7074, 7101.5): 0.054 mag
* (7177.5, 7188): 0.055 mag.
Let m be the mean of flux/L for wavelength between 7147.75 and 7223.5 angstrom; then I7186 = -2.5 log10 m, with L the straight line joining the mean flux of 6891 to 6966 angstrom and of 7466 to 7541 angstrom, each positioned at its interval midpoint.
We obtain 0.12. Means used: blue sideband 10.1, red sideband 10.1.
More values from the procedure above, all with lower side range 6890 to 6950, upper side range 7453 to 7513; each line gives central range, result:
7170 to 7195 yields 0.106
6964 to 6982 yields 0.017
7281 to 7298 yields 0.045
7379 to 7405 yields 0.056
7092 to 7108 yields 0.105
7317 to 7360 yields 0.020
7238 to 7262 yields 0.078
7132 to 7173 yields 0.112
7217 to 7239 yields 0.090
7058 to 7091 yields 0.046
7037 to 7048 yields -0.046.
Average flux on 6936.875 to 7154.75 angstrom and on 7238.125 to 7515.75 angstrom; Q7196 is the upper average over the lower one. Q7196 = 1.01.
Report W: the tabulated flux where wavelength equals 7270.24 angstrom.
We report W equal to 9.477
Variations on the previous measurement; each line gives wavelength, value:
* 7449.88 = 10.28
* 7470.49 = 9.98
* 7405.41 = 10.08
